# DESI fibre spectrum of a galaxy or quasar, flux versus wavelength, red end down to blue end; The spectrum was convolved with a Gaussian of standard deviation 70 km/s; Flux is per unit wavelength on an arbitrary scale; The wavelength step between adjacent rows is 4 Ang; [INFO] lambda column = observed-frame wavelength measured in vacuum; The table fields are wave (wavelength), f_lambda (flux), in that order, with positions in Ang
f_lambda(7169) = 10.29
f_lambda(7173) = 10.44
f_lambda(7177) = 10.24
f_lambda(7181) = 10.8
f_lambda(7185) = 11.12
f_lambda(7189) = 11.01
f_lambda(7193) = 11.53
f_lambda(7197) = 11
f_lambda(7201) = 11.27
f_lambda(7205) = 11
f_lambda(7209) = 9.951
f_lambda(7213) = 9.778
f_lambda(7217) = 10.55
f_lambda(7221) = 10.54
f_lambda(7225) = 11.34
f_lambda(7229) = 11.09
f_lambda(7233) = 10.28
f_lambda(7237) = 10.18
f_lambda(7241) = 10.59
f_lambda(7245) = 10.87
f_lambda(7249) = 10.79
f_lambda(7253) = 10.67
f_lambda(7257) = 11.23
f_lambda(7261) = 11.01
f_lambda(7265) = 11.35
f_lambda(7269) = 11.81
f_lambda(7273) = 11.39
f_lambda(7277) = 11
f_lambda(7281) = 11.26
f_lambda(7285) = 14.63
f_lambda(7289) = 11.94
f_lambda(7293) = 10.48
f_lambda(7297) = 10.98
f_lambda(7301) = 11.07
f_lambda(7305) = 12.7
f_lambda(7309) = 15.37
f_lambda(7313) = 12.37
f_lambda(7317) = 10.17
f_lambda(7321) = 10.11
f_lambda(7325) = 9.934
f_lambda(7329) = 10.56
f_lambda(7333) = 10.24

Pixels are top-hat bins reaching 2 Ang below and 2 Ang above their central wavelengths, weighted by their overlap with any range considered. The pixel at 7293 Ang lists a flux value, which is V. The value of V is 10.48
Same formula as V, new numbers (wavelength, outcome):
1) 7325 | 9.934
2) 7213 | 9.778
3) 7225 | 11.34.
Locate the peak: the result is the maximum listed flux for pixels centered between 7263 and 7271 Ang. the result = 11.81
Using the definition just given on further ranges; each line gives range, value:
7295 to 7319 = 15.37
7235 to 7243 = 10.59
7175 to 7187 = 11.12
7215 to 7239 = 11.34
